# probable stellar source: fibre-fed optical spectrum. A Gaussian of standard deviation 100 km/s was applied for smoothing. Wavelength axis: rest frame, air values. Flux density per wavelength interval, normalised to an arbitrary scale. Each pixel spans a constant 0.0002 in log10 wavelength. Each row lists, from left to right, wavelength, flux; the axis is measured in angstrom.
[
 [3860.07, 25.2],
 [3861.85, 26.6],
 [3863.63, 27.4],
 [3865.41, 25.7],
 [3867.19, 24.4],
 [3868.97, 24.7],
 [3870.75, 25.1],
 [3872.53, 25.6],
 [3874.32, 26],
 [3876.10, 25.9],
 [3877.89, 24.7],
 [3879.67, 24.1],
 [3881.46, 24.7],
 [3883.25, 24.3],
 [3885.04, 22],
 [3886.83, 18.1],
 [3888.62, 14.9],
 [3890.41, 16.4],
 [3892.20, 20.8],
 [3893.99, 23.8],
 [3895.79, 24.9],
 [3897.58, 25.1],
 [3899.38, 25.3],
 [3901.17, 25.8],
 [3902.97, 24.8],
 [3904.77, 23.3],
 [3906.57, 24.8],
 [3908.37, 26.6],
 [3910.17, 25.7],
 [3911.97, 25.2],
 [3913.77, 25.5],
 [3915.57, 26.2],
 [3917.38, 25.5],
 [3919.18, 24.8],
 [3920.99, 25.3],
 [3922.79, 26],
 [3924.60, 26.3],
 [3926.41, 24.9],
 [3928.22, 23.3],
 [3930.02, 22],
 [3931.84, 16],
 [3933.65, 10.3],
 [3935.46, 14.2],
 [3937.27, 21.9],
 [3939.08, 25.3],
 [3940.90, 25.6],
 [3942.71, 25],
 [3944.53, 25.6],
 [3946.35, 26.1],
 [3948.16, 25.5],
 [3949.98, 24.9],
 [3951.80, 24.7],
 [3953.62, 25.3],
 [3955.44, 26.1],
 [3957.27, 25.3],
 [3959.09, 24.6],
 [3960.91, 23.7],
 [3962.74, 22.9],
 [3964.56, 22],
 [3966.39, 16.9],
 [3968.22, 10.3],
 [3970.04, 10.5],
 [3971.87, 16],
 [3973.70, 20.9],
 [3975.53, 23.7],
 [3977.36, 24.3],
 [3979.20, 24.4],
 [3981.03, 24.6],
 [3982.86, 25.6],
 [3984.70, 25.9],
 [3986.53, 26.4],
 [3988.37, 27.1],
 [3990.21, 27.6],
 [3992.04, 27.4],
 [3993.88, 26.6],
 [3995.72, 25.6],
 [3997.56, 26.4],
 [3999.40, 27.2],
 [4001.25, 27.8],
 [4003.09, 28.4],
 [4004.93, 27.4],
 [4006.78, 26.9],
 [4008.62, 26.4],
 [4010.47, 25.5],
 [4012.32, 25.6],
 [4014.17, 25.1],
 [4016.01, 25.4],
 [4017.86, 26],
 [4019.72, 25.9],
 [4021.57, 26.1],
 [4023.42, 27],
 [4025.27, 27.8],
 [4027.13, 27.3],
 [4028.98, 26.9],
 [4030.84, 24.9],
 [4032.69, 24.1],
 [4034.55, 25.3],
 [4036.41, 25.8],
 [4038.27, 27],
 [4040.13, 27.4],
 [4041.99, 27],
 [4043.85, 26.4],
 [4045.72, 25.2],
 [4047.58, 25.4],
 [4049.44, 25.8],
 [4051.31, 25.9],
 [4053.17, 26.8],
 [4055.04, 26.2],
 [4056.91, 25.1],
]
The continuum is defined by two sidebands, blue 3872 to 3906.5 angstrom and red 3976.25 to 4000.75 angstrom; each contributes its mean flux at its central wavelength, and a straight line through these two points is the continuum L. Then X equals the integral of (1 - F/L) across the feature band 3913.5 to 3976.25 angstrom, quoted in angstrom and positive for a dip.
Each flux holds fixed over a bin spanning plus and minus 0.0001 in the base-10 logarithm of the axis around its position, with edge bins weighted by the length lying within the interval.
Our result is 6.2 angstrom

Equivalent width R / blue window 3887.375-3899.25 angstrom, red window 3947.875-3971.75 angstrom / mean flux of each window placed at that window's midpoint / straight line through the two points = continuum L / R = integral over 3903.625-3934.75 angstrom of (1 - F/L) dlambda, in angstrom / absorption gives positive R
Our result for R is -3.35 angstrom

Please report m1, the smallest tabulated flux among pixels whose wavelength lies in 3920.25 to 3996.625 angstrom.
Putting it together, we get 10.3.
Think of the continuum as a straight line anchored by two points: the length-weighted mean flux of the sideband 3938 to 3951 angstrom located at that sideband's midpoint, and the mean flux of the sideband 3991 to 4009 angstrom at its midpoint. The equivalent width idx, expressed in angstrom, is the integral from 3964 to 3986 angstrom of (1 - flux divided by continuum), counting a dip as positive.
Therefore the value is 4.9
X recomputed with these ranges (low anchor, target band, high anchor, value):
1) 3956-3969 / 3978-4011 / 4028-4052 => -4.92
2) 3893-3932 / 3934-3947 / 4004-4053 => 1.20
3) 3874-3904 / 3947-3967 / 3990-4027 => 0.87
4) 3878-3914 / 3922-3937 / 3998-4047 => 2.30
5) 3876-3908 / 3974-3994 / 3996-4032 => 0.03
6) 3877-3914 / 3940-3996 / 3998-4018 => 4.04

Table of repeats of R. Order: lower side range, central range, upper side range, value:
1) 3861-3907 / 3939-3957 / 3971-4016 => -0.4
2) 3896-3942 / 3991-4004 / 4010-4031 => -0.7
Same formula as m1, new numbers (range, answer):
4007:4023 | 25.1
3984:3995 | 25.9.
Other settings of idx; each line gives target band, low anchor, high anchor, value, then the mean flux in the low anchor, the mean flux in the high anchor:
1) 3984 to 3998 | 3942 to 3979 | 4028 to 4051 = -1.77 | 22.2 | 25.9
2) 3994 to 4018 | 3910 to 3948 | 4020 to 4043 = -0.78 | 23.4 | 26.4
